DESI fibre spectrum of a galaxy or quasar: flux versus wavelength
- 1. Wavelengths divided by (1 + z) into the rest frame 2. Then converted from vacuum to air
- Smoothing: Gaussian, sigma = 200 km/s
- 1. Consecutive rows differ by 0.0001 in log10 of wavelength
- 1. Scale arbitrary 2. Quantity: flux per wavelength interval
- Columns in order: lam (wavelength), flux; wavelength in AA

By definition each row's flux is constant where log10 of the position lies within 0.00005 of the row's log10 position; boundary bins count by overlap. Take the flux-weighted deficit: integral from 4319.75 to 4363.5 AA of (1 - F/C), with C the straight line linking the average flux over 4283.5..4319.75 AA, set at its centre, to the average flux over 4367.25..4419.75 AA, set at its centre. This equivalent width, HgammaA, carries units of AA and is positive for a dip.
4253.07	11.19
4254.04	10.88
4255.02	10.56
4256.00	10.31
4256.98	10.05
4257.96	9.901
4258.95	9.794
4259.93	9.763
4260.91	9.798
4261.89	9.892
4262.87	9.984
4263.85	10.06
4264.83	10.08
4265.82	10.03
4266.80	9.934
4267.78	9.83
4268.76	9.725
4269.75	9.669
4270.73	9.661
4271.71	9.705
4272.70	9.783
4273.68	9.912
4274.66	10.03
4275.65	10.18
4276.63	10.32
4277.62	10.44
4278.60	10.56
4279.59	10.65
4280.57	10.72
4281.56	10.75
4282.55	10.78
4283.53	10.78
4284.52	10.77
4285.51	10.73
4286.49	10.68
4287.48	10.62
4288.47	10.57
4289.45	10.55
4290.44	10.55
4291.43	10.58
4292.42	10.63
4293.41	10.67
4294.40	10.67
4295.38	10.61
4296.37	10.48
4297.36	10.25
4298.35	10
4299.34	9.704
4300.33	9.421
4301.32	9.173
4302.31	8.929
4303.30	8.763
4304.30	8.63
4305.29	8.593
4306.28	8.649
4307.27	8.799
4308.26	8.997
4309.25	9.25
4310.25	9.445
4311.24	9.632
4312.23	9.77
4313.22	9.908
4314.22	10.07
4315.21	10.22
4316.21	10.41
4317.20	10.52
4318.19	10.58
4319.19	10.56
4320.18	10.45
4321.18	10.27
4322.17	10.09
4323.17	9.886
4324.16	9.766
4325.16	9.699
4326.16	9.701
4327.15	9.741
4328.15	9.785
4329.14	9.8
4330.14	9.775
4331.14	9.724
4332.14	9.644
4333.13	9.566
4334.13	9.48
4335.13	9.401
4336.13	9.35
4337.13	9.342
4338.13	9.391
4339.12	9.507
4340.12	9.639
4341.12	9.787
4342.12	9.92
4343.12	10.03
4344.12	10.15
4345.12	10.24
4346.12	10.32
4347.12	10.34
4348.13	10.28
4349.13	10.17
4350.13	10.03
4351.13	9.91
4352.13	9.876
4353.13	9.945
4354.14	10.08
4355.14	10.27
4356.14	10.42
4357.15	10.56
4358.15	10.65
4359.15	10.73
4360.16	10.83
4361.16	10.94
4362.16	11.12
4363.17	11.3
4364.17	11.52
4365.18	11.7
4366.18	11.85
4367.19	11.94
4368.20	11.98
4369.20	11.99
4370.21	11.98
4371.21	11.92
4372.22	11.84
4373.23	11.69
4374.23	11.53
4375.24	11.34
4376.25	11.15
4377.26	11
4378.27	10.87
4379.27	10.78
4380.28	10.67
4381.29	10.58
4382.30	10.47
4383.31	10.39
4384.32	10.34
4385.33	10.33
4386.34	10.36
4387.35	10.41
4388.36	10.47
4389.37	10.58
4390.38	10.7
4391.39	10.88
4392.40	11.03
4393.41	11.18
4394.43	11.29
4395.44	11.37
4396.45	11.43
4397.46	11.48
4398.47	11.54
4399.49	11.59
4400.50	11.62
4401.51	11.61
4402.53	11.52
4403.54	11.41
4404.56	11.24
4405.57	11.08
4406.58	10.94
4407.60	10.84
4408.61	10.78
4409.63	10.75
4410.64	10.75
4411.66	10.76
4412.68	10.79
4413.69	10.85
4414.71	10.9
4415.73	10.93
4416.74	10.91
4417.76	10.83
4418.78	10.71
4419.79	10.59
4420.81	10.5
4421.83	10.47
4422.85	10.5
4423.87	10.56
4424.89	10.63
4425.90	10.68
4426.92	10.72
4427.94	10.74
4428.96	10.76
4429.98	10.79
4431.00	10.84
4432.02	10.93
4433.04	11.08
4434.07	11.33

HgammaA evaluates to 1.7 AA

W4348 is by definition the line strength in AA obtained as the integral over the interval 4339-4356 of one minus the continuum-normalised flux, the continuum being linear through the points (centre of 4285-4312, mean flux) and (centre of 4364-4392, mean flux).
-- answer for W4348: 0.92 AA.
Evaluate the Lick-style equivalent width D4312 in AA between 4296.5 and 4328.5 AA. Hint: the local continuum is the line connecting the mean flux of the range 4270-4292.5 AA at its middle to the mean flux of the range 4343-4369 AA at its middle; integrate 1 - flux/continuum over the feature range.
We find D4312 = 2.6 AA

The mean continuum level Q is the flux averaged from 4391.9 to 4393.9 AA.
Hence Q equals 11.1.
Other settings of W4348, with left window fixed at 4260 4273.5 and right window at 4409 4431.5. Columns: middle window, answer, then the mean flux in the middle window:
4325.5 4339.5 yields 0.9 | 9.59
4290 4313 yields 0.9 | 9.66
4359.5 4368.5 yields -0.9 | 11.4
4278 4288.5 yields -0.8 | 10.7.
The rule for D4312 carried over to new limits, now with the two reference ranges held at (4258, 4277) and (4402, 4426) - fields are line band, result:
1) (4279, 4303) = -0.8 AA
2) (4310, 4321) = 0.0 AA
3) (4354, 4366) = -0.5 AA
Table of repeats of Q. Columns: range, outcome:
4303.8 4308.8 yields 8.75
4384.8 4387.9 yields 10.4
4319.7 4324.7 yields 10.1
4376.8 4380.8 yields 10.8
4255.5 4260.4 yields 9.95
